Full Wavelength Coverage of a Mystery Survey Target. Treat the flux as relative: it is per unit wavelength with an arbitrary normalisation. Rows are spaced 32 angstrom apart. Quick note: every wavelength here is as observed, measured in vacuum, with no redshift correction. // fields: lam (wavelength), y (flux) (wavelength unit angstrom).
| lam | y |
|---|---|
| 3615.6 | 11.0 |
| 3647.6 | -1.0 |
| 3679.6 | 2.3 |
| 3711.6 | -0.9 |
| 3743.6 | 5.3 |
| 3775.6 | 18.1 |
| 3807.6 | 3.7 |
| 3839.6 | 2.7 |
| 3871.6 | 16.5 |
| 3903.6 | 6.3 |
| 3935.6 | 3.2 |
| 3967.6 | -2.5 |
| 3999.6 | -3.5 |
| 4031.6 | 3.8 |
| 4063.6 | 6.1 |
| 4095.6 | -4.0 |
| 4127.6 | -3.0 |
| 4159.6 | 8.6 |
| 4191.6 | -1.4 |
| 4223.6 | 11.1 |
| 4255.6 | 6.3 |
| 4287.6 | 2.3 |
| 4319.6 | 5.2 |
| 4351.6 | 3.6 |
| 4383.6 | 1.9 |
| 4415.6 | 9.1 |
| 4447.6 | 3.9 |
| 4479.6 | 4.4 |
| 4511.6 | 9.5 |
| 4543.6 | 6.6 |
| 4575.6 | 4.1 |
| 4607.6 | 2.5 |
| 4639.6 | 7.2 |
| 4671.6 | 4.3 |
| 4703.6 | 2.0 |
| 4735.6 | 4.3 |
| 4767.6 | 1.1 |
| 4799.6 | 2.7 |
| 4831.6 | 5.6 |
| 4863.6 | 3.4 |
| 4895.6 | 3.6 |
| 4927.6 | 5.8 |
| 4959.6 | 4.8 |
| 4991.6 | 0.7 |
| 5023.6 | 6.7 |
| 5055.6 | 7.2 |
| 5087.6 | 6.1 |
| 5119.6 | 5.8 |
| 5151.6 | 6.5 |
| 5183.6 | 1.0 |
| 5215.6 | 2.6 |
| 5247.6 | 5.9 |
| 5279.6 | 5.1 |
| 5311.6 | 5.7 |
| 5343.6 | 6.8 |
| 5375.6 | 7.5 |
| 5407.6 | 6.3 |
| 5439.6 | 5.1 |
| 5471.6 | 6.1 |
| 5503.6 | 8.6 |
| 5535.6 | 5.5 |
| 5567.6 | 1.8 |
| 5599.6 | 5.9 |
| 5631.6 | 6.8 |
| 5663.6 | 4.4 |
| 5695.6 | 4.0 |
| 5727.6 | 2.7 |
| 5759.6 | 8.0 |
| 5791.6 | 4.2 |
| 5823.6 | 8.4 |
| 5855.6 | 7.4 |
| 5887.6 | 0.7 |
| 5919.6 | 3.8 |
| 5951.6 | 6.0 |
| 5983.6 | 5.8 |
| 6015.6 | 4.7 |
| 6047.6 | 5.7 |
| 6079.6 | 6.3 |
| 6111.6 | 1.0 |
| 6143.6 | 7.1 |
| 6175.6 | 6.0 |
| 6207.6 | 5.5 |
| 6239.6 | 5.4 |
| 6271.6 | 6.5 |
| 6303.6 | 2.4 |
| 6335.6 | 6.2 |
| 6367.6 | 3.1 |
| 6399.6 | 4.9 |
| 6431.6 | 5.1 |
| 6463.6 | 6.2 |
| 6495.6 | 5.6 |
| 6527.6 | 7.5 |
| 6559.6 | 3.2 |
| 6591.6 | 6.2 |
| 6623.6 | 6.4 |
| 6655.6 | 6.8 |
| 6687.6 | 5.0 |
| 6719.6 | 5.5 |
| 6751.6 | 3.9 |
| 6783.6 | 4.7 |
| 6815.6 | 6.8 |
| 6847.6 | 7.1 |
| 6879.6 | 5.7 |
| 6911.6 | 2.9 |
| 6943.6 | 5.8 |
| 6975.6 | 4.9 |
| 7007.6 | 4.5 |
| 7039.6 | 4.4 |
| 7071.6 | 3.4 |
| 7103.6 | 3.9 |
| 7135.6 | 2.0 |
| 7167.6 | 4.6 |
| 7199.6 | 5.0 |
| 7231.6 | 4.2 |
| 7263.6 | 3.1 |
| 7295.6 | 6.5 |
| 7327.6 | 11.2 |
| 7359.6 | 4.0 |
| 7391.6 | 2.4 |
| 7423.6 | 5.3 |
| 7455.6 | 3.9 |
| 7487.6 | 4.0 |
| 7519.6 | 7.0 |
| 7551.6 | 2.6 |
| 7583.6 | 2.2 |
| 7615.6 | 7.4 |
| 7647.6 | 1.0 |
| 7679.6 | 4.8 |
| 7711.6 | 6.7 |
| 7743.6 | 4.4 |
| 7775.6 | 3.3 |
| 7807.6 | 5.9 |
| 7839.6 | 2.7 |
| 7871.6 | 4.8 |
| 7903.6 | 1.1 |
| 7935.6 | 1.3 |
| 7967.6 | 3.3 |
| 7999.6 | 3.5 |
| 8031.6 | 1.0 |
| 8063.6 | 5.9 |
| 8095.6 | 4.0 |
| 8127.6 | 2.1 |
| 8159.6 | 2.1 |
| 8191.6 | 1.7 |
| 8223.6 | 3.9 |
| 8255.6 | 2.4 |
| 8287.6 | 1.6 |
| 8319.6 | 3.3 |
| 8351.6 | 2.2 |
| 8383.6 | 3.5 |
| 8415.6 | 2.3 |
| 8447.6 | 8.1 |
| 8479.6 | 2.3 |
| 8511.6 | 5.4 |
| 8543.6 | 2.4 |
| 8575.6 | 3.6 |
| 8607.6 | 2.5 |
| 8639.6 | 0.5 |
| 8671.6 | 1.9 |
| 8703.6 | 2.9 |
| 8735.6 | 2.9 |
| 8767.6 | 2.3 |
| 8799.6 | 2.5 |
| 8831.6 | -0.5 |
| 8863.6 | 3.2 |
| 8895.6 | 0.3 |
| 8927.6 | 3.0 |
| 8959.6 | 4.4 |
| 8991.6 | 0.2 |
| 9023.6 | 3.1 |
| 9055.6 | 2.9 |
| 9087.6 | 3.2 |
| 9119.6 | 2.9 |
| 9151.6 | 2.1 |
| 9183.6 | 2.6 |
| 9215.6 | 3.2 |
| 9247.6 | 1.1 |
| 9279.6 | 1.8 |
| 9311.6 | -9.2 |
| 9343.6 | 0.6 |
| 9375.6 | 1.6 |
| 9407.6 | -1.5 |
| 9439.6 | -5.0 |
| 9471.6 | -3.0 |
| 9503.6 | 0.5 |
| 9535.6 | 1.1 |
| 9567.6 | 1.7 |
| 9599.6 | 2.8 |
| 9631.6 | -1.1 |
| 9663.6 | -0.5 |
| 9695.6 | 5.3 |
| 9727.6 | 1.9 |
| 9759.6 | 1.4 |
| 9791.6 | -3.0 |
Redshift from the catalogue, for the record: 0.12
